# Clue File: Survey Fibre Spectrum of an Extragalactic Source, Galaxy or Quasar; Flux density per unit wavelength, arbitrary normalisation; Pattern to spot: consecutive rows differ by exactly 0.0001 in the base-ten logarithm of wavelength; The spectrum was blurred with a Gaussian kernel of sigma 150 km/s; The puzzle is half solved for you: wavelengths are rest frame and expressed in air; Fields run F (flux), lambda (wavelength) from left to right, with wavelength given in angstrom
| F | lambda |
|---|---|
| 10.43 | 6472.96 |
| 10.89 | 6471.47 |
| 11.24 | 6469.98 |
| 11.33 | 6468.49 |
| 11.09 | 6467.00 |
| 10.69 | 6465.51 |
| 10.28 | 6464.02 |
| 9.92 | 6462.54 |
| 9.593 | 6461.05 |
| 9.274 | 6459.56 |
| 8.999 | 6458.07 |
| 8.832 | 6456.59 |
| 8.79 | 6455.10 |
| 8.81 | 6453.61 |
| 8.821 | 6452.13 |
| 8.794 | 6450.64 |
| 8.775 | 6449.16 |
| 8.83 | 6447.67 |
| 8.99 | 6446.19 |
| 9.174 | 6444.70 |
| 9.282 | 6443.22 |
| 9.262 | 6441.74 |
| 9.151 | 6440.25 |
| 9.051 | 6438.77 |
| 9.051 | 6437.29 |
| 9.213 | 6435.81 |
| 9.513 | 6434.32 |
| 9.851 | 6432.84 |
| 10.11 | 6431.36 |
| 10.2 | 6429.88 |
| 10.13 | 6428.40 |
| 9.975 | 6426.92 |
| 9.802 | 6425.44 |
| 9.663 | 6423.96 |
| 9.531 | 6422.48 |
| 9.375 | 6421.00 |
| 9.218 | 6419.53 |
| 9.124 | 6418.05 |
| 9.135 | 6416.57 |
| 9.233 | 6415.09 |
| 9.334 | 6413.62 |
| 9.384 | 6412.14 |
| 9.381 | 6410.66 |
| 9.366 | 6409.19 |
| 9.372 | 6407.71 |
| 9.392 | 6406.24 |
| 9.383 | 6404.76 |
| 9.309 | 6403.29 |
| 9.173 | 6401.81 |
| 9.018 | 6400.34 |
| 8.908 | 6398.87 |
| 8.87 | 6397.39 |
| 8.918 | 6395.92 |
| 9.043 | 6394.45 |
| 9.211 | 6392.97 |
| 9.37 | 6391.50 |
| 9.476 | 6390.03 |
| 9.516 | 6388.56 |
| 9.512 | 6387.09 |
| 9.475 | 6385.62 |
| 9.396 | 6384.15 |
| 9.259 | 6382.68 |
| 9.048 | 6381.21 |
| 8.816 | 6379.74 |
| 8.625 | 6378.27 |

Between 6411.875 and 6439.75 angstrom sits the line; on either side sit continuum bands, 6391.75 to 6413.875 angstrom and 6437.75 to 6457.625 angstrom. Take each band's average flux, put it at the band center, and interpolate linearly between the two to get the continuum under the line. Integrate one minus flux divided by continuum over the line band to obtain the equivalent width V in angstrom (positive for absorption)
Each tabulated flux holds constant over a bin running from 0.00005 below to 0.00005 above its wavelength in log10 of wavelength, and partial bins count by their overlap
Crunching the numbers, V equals -1.3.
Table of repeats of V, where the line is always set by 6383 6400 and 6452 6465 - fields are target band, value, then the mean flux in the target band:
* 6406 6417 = -0.08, 9.33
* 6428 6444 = -0.40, 9.52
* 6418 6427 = -0.25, 9.53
